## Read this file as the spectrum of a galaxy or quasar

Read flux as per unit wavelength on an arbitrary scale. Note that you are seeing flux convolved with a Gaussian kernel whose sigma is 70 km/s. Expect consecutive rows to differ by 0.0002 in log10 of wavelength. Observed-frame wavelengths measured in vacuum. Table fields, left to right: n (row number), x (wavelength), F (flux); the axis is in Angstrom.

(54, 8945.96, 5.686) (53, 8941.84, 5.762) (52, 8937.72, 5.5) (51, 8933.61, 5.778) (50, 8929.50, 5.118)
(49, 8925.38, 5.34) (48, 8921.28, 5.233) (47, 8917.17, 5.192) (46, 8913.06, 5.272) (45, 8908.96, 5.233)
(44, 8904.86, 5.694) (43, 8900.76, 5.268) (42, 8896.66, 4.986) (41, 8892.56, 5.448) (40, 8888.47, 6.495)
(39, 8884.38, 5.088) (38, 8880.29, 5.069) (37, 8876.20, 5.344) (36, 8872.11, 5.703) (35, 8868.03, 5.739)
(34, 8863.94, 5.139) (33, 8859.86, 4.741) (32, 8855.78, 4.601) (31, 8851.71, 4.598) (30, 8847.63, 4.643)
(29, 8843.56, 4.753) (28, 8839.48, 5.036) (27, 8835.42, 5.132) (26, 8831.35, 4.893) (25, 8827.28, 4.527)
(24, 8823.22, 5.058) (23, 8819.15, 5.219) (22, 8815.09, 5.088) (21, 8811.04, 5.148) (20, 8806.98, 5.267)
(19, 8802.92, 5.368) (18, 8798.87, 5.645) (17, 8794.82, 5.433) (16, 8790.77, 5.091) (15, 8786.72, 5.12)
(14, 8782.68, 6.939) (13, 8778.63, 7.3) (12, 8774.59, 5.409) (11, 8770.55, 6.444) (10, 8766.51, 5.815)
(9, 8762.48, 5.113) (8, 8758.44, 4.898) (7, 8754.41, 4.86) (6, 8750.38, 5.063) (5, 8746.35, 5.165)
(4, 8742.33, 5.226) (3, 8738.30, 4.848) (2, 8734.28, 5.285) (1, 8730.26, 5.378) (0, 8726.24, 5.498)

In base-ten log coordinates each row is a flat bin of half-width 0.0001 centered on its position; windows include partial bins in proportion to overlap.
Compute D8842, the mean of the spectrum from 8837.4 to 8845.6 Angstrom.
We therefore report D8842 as 4.9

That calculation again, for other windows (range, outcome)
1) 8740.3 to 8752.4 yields 5.15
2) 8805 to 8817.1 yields 5.17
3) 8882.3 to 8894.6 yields 5.68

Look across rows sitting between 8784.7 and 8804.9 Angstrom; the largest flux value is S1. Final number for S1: 5.645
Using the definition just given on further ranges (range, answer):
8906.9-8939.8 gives 5.778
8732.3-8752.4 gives 5.285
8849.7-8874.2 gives 5.739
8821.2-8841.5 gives 5.132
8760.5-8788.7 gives 7.3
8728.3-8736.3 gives 5.378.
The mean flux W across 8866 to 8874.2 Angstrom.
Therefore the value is 5.72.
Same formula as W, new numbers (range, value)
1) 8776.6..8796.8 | 5.98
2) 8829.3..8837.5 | 5.01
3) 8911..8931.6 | 5.23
